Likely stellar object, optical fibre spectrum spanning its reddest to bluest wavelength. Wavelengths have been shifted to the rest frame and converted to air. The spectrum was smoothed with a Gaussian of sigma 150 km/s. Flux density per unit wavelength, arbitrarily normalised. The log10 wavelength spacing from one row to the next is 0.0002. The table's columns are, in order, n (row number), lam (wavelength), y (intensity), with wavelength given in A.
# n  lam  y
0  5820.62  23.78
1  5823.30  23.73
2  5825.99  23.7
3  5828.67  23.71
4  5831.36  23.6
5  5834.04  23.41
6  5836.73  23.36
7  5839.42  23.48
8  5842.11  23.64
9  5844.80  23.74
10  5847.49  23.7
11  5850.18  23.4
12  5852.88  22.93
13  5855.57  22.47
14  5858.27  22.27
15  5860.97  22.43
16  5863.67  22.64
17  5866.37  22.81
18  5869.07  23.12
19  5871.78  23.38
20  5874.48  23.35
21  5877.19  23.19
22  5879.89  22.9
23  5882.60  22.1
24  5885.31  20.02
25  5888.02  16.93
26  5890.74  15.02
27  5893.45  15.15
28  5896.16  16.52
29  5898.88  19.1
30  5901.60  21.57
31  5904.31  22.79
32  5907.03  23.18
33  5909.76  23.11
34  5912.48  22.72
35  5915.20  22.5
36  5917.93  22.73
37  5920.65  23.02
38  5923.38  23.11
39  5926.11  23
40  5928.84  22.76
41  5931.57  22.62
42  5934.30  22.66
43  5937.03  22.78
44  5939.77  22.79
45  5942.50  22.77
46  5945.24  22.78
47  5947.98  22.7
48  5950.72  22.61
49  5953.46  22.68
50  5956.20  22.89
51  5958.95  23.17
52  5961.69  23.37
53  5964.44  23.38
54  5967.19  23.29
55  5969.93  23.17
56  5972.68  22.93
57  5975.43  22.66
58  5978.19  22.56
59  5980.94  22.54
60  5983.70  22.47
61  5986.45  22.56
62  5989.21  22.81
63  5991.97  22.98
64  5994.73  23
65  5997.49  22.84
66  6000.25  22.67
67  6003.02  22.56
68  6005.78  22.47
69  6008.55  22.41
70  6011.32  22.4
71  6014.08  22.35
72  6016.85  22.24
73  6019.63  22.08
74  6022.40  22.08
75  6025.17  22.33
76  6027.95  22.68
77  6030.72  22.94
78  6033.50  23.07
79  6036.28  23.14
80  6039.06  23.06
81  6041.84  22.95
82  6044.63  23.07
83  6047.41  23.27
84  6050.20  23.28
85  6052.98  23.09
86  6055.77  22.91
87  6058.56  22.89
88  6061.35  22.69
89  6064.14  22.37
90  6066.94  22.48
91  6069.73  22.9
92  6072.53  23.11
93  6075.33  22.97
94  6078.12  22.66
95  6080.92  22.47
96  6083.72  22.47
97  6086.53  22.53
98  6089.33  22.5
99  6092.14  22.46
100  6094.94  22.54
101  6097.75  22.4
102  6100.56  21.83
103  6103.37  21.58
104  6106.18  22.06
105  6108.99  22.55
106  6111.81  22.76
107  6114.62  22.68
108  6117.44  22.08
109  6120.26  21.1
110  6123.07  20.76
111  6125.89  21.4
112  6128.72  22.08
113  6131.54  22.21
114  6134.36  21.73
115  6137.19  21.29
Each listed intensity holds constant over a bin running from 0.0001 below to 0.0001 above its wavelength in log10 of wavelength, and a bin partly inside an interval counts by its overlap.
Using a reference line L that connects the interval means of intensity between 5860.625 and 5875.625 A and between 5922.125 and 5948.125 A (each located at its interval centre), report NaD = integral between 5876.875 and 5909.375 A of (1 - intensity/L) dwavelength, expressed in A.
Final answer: 4.33 A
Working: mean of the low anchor 23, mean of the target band 19.9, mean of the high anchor 22.8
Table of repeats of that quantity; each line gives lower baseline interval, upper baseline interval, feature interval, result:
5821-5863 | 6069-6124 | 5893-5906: 2.1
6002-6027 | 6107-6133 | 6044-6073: -1.0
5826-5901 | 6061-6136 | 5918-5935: -0.7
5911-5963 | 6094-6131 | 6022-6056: -0.9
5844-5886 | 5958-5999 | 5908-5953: 0.2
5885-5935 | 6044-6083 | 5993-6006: -0.4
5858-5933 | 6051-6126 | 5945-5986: -1.9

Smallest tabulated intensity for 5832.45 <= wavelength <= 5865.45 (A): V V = 22.27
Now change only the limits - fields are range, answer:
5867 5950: 15.02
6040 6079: 22.37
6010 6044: 22.08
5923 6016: 22.35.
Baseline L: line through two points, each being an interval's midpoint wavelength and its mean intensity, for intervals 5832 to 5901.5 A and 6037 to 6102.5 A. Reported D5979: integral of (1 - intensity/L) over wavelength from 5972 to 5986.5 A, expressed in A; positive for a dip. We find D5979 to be -0.2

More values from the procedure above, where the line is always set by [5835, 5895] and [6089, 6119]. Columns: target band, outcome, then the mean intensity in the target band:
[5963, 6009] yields -1.4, 22.8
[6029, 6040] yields -0.4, 23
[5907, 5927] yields -0.8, 22.9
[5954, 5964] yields -0.5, 23.1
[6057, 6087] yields -0.6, 22.7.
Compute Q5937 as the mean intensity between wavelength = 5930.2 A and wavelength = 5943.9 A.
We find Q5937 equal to 22.7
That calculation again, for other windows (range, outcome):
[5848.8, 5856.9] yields 22.9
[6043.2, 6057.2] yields 23.1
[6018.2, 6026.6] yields 22.1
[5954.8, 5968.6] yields 23.2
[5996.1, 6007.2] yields 22.6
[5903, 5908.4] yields 22.9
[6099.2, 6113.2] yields 22.2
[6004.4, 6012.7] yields 22.4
